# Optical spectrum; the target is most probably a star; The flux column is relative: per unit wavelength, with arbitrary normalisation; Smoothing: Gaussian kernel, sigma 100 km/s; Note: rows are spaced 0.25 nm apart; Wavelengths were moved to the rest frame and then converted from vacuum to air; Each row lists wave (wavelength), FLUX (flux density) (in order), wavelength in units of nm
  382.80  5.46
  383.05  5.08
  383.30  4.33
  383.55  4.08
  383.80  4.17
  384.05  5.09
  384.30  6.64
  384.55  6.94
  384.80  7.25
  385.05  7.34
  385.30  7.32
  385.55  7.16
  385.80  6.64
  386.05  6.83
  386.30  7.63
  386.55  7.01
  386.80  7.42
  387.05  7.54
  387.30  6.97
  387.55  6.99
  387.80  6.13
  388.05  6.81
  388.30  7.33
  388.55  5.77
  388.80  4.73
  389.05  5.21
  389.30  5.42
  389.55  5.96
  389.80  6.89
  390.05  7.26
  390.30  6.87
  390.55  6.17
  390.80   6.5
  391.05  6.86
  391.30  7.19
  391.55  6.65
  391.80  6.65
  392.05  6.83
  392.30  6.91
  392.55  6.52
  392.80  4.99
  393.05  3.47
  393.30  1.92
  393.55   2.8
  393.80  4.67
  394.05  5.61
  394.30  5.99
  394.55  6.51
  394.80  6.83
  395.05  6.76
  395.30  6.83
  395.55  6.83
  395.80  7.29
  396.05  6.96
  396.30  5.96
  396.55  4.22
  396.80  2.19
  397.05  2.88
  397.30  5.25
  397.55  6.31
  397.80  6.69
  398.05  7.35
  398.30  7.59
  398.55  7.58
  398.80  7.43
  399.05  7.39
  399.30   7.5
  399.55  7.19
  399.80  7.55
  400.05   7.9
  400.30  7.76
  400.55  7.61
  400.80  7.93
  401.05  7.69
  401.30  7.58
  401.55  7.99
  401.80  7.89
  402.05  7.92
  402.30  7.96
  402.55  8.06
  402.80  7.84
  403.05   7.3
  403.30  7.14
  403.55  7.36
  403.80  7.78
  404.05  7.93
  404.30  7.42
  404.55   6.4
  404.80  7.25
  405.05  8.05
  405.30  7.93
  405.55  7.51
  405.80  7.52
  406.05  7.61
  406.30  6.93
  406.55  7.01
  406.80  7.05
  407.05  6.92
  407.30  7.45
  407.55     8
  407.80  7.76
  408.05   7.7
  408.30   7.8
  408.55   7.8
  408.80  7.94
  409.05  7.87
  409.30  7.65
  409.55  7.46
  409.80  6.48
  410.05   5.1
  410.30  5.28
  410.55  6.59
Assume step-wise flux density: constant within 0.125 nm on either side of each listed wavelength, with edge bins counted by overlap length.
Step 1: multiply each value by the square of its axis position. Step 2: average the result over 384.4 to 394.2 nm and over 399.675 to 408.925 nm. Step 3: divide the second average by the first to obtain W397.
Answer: 1.31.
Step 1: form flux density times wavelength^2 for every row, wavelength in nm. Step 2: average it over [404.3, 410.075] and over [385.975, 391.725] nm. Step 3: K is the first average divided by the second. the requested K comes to 1.2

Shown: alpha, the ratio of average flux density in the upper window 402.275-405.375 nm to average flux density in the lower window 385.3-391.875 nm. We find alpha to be 1.1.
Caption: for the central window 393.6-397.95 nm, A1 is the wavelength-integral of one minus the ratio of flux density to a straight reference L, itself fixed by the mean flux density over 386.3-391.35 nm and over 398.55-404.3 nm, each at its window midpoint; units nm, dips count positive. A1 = 0.88 nm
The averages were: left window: 6.57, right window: 7.66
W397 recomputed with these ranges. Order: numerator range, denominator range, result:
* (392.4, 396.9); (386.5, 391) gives 0.85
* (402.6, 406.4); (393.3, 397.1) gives 1.44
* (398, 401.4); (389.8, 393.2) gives 1.24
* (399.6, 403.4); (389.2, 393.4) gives 1.34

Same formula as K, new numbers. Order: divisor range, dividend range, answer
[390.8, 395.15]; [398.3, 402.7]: 1.40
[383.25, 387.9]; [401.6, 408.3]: 1.27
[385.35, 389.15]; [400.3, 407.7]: 1.23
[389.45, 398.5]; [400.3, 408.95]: 1.35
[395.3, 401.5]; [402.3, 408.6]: 1.16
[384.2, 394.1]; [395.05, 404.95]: 1.18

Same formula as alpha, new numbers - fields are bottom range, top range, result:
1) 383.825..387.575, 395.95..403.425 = 1.01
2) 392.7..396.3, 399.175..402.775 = 1.40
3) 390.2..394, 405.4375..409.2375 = 1.33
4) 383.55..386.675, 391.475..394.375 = 0.79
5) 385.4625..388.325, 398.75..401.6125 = 1.09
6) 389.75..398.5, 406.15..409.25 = 1.27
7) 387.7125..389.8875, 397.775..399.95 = 1.23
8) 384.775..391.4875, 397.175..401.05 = 1.09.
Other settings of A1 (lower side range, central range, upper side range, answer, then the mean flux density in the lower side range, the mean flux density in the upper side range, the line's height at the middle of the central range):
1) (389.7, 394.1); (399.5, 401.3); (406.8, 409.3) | -0.24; 5.82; 7.66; 6.79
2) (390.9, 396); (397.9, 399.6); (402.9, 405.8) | -0.19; 5.92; 7.47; 6.67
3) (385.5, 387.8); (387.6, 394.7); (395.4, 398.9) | 0.80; 7.08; 6.03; 6.63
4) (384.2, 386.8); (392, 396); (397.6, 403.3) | 0.93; 7.1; 7.59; 7.38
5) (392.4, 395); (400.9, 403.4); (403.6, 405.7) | -0.29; 5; 7.53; 6.95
